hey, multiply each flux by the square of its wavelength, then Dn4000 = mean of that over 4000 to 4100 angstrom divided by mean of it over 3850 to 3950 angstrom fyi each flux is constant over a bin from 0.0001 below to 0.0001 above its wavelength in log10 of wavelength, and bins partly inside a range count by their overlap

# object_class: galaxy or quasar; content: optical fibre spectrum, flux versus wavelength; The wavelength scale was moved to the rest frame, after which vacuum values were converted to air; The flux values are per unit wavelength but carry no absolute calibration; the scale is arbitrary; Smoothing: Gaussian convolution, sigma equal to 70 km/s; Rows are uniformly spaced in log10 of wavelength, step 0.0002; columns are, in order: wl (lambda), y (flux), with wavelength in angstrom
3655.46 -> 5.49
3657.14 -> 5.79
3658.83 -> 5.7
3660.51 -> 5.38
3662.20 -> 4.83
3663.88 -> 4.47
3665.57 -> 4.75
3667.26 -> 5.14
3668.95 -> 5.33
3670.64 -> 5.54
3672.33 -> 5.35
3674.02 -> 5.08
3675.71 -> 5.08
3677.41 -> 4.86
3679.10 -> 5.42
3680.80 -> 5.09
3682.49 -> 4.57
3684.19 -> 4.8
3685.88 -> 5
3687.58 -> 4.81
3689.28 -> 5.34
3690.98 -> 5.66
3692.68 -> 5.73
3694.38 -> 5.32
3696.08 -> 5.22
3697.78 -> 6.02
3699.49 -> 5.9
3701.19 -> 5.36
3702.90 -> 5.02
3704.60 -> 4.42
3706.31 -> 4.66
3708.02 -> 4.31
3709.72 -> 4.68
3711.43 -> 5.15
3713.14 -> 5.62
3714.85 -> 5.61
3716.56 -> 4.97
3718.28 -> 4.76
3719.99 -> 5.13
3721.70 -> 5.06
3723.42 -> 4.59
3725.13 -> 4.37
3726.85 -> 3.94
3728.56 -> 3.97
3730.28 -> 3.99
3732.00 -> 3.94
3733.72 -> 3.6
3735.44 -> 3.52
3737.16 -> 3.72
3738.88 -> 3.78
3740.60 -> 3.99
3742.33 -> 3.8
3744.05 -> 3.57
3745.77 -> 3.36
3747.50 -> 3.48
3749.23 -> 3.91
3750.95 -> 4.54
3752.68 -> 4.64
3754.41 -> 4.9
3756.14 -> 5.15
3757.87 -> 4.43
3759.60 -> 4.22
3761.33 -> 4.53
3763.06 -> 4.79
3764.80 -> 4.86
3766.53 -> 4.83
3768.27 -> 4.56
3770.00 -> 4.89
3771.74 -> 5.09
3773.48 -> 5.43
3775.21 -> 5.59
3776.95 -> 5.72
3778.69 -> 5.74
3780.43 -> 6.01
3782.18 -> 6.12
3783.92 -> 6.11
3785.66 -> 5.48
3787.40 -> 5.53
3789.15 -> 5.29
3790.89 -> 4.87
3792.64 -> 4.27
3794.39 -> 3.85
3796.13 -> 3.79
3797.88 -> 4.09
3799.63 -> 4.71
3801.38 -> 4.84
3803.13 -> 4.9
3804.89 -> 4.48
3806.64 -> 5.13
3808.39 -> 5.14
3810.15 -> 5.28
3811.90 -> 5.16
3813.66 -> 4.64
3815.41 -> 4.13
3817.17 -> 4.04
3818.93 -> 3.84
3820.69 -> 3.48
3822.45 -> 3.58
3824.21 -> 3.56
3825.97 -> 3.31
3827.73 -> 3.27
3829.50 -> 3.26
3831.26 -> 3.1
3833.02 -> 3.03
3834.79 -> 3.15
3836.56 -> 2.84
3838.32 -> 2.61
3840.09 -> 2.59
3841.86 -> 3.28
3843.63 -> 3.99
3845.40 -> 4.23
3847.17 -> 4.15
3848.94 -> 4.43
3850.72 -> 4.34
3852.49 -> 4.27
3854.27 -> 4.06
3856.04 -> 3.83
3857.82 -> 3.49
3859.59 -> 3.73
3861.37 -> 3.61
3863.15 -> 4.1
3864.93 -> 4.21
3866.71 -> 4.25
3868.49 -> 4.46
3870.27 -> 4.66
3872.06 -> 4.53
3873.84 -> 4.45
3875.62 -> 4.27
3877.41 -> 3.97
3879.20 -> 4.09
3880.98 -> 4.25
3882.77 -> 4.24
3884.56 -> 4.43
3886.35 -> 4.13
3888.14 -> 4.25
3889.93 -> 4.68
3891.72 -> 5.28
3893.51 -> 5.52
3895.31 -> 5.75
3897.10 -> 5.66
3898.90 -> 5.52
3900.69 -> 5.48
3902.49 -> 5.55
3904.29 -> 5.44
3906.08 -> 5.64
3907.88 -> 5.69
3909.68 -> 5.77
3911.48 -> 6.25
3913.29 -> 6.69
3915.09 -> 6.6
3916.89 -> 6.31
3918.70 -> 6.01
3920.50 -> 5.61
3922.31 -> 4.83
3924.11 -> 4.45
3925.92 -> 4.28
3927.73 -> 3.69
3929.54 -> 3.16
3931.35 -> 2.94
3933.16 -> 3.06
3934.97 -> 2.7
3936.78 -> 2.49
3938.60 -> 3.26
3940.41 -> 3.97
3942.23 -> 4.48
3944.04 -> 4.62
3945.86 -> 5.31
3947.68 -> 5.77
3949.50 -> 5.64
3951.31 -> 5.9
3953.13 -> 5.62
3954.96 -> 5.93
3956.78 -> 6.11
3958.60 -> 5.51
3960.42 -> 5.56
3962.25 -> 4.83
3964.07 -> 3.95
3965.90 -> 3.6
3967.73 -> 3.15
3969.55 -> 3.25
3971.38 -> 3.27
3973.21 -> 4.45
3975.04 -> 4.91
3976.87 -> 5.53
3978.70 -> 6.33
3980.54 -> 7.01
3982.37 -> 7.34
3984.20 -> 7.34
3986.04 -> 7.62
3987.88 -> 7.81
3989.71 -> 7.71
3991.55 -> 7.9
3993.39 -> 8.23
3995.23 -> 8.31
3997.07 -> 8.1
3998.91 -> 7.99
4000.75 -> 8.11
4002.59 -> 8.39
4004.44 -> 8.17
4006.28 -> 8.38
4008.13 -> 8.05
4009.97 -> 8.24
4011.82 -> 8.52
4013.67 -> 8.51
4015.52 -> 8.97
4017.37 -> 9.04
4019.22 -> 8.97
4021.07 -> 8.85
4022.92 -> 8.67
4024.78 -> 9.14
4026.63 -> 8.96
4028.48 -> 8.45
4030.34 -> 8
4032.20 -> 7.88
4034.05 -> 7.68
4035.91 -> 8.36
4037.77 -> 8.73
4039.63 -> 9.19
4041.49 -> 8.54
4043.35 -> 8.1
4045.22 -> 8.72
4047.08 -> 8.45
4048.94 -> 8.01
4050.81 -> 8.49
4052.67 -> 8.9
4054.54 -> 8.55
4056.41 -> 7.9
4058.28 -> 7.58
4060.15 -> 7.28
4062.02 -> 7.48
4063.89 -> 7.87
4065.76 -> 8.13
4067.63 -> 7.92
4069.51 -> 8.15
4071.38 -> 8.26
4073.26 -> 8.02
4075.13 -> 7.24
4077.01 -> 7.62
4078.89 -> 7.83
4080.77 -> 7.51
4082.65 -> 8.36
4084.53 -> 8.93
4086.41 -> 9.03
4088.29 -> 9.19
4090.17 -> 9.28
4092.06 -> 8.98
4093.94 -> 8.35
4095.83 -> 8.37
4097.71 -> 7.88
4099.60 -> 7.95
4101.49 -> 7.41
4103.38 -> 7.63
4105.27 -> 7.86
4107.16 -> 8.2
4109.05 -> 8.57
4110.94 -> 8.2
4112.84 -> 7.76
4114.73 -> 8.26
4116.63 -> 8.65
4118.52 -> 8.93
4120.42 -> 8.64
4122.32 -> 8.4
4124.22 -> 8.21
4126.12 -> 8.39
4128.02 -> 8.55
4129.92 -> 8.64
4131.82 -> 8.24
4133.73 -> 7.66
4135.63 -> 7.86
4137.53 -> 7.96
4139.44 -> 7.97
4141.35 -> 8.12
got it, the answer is 1.94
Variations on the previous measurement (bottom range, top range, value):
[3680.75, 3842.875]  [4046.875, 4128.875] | 2.14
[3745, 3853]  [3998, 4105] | 2.15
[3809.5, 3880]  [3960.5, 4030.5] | 2.01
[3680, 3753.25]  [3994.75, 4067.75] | 2.13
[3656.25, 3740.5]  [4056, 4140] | 2.05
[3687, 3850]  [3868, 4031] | 1.45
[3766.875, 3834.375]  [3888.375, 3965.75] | 1.16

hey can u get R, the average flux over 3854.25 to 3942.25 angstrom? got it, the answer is 4.6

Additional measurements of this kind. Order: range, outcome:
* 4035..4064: 8.27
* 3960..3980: 4.46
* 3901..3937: 4.91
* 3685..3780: 4.72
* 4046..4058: 8.34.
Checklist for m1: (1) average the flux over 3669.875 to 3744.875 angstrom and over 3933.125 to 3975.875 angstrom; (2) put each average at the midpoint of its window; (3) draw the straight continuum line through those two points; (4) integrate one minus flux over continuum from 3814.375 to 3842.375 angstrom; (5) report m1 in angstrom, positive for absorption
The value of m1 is 8.0 angstrom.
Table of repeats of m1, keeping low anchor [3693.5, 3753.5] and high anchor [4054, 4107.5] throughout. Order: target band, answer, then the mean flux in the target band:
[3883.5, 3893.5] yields 2.49 angstrom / 4.64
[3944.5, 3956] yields 1.91 angstrom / 5.66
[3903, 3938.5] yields 9.17 angstrom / 4.79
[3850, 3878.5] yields 8.59 angstrom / 4.14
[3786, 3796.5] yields 1.02 angstrom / 4.68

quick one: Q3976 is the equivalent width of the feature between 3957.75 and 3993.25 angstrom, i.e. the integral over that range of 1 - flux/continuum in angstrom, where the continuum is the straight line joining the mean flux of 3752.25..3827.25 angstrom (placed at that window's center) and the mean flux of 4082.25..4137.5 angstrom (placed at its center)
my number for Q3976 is 6.1 angstrom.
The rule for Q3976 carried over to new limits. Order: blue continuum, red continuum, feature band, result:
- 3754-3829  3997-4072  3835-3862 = 9.2 angstrom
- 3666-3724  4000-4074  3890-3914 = 4.8 angstrom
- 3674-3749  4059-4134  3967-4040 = -2.2 angstrom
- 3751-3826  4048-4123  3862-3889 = 7.0 angstrom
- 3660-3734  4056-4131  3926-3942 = 8.4 angstrom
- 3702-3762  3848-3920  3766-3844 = 3.1 angstrom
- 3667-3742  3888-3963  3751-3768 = 0.7 angstrom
